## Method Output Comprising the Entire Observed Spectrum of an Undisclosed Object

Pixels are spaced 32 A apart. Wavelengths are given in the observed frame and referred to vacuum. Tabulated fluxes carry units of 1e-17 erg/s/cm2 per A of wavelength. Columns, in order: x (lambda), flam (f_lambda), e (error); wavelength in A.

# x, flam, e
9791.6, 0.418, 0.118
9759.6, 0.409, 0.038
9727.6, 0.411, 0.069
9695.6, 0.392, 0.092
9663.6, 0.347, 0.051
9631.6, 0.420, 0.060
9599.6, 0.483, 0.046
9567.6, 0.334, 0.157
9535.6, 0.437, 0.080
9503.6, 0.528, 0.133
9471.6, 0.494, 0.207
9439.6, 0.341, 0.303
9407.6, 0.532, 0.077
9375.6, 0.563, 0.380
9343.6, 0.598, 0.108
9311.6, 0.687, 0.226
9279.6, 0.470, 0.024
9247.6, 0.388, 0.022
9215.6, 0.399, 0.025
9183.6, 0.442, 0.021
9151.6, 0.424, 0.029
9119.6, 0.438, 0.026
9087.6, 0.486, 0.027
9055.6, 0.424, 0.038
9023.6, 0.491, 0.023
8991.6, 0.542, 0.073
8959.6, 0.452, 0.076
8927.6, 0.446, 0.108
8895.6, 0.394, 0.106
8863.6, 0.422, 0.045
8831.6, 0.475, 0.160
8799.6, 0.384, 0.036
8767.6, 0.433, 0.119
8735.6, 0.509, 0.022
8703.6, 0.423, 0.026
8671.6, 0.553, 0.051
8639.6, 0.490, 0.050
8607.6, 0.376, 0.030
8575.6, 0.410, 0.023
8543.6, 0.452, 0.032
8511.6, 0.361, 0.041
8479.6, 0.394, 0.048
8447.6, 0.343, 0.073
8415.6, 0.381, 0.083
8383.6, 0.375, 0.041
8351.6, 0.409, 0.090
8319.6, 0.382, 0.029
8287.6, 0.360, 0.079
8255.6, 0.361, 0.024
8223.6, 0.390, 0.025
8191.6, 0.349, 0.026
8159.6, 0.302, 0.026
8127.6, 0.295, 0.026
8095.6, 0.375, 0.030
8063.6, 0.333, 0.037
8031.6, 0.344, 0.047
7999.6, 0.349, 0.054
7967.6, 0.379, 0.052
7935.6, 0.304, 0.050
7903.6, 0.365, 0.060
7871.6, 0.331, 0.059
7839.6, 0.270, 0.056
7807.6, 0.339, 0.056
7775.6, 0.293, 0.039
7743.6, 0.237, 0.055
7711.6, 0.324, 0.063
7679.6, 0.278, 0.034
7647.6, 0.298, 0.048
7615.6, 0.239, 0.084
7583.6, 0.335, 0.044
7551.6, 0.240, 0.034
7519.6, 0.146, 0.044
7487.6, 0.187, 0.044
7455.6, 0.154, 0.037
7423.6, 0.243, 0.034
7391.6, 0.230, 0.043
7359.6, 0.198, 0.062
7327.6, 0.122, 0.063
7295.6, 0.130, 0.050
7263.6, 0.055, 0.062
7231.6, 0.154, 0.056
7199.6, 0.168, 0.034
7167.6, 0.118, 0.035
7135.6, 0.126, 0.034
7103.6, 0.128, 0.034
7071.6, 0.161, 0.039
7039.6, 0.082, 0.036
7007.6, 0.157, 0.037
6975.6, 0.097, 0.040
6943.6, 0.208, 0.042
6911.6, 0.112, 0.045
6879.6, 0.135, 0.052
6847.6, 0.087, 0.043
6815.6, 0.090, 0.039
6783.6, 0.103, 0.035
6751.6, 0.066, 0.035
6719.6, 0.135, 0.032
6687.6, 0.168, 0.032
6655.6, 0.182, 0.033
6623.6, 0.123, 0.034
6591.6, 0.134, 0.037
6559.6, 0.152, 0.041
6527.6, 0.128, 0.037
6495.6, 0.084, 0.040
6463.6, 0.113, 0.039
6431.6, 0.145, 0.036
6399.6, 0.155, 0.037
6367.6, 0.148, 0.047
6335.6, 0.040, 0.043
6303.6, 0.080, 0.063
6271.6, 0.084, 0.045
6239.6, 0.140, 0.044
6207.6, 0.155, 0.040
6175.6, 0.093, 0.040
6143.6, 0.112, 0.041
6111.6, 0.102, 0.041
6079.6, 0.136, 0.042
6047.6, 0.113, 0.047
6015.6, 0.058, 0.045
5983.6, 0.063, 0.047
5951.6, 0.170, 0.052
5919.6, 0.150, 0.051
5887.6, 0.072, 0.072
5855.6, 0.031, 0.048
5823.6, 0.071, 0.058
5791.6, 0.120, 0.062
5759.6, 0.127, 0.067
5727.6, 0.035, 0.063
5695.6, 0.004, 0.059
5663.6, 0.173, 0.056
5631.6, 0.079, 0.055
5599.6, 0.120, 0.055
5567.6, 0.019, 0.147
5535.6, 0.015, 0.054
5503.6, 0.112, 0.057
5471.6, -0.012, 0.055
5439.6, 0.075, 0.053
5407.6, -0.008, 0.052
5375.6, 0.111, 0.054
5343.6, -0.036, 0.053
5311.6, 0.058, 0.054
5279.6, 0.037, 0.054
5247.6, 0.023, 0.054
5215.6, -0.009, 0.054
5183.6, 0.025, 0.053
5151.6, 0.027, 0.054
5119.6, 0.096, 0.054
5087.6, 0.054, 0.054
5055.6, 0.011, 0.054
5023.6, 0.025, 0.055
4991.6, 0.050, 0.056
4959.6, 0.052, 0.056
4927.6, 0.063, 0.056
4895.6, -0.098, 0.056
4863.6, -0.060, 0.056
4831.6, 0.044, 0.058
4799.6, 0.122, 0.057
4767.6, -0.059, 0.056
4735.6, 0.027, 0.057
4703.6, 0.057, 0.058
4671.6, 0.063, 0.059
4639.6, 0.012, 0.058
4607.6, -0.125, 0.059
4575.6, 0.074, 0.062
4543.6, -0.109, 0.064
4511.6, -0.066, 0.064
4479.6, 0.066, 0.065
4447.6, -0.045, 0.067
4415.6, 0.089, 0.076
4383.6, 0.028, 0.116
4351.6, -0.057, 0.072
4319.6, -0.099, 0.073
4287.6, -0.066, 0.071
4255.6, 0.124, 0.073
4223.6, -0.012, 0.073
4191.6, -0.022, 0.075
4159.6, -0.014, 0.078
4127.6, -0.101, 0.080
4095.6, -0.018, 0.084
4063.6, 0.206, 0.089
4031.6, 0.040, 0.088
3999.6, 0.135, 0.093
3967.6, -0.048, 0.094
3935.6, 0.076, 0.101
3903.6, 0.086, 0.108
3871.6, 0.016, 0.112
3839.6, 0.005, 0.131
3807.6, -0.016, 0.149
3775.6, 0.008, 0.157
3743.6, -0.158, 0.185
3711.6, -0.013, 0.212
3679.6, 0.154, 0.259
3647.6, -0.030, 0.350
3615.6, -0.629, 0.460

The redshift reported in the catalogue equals 0.90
